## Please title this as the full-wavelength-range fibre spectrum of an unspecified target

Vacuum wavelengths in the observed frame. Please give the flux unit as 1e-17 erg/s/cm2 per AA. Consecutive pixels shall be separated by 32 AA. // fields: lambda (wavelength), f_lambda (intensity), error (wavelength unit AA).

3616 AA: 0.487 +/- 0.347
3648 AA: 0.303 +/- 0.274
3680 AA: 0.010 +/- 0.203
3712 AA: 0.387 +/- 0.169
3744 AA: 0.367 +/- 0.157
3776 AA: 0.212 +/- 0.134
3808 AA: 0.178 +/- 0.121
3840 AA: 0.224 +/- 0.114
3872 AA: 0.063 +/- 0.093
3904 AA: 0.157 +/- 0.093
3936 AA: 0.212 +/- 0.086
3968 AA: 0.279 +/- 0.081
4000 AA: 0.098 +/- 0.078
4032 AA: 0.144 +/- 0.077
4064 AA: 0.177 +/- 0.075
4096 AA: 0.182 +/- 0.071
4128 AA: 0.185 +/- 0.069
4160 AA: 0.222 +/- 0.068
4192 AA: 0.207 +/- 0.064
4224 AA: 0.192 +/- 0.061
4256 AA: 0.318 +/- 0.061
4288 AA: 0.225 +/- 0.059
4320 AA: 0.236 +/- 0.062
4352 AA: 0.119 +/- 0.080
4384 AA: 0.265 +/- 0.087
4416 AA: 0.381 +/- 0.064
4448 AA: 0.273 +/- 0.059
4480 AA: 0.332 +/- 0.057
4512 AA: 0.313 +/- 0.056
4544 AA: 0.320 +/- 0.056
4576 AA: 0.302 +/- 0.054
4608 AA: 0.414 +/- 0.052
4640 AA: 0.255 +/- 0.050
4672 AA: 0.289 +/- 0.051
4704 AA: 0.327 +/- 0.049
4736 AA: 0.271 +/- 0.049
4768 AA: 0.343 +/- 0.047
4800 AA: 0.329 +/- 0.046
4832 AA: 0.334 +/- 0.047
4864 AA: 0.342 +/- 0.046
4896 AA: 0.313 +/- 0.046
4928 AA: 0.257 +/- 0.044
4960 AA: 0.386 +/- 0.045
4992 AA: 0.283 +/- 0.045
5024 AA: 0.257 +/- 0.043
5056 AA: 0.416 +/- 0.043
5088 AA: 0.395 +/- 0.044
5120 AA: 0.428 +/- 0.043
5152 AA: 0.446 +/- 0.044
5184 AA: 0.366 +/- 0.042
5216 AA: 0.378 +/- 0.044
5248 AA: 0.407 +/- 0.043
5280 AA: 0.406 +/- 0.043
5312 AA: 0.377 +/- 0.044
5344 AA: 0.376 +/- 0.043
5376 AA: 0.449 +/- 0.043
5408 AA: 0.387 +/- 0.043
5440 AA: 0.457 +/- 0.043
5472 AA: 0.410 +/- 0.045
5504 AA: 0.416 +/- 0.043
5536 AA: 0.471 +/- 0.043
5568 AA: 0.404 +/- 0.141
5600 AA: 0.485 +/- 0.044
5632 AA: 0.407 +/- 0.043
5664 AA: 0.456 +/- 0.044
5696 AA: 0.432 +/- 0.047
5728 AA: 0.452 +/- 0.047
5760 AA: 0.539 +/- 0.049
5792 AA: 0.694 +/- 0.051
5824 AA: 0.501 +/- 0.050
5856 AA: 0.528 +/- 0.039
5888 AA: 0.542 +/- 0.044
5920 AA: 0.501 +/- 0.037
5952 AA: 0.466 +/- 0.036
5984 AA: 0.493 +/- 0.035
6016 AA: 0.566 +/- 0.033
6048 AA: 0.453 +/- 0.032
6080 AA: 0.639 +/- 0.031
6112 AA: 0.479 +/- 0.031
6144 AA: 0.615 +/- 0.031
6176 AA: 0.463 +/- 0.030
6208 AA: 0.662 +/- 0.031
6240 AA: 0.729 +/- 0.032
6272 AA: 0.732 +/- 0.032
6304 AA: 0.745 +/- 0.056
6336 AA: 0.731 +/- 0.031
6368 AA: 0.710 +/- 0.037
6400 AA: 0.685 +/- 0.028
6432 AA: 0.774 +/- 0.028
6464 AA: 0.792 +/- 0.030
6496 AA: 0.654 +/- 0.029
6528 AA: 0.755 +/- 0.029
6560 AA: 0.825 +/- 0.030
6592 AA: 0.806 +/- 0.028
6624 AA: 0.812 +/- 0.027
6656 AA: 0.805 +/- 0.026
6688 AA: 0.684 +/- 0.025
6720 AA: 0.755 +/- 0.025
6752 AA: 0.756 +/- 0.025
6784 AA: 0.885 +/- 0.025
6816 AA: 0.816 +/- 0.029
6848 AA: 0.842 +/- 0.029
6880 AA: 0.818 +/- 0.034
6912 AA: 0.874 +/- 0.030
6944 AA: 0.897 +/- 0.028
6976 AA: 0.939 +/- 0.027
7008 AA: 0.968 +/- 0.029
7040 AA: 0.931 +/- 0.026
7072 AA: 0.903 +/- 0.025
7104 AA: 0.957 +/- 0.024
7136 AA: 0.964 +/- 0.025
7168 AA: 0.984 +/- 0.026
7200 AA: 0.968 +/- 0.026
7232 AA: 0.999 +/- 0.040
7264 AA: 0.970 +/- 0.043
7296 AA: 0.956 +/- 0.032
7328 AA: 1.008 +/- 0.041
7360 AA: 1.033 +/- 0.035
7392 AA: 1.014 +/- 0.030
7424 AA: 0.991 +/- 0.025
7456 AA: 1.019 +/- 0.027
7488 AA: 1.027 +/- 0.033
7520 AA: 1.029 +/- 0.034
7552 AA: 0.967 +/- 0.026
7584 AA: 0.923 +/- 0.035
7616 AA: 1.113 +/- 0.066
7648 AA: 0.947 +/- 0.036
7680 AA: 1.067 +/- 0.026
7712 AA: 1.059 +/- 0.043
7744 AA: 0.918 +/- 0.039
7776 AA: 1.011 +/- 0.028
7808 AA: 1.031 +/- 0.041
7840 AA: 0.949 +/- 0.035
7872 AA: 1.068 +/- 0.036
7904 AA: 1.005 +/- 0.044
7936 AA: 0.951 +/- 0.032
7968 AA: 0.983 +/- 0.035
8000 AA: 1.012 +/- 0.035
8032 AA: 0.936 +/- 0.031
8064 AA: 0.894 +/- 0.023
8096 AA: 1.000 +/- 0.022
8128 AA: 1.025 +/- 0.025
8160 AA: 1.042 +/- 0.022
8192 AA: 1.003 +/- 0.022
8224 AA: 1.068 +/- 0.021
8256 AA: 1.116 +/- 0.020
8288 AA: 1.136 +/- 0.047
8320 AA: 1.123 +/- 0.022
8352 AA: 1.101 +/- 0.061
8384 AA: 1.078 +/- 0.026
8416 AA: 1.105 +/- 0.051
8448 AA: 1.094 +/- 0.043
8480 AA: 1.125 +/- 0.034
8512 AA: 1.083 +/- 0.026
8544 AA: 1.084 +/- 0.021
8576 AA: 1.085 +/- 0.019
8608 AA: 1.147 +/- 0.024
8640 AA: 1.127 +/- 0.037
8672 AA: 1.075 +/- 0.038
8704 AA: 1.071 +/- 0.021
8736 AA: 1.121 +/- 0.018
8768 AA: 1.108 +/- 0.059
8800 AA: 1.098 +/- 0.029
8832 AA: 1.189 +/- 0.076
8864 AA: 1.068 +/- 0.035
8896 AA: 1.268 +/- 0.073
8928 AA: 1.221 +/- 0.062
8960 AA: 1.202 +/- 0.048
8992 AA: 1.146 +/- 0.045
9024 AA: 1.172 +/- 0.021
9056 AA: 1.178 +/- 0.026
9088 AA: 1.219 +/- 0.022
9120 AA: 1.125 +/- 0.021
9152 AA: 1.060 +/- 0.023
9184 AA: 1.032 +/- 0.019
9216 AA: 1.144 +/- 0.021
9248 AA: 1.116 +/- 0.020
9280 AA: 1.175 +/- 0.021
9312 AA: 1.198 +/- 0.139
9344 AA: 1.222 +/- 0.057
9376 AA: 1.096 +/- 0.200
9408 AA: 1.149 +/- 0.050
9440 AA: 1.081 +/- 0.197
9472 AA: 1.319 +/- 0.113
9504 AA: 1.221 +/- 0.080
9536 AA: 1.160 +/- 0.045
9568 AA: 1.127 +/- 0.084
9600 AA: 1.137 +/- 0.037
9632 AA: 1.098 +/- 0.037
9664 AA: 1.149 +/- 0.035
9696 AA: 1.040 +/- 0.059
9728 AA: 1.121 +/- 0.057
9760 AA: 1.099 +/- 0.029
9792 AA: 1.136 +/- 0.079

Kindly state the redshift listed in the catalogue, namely 0.556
